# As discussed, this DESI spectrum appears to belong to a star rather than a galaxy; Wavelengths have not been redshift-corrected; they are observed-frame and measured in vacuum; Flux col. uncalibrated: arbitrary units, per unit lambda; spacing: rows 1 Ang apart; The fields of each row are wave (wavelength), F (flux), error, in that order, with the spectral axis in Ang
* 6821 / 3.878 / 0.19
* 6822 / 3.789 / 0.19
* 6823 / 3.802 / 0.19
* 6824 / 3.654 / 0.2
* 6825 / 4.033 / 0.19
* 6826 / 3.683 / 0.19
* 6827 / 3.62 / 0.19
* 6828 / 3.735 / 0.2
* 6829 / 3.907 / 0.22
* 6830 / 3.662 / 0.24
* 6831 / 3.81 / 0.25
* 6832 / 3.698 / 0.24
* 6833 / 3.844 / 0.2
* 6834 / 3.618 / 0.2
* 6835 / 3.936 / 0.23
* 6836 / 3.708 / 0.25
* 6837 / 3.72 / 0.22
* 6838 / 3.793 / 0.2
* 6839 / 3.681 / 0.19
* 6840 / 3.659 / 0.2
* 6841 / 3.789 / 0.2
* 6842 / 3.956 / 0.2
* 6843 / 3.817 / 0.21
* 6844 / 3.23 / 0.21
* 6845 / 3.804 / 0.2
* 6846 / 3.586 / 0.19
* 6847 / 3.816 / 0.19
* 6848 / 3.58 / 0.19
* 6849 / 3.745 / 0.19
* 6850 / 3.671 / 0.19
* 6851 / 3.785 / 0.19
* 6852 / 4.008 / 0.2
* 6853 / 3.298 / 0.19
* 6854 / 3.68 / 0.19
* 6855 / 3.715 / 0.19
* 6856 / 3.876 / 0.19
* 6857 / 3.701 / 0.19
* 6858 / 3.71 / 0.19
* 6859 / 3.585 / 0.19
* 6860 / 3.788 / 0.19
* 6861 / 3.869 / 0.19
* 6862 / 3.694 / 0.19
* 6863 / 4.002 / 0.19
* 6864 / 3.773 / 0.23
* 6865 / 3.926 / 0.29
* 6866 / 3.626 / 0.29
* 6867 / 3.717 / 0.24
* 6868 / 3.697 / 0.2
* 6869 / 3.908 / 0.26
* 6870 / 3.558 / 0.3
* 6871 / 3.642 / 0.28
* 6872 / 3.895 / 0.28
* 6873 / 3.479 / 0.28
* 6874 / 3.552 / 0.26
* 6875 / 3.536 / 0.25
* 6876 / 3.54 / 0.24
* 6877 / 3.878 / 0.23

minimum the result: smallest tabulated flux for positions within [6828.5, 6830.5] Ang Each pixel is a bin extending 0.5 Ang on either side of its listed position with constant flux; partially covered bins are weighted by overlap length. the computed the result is 3.662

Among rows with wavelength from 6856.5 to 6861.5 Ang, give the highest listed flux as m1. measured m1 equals 3.869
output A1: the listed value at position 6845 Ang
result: 3.804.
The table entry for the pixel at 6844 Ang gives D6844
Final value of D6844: 3.23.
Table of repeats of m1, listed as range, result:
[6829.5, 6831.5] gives 3.81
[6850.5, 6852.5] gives 4.008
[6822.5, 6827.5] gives 4.033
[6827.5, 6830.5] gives 3.907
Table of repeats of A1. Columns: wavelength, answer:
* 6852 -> 4.008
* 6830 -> 3.662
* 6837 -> 3.72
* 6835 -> 3.936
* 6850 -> 3.671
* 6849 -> 3.745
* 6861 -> 3.869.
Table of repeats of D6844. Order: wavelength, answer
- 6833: 3.844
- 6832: 3.698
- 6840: 3.659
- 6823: 3.802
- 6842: 3.956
